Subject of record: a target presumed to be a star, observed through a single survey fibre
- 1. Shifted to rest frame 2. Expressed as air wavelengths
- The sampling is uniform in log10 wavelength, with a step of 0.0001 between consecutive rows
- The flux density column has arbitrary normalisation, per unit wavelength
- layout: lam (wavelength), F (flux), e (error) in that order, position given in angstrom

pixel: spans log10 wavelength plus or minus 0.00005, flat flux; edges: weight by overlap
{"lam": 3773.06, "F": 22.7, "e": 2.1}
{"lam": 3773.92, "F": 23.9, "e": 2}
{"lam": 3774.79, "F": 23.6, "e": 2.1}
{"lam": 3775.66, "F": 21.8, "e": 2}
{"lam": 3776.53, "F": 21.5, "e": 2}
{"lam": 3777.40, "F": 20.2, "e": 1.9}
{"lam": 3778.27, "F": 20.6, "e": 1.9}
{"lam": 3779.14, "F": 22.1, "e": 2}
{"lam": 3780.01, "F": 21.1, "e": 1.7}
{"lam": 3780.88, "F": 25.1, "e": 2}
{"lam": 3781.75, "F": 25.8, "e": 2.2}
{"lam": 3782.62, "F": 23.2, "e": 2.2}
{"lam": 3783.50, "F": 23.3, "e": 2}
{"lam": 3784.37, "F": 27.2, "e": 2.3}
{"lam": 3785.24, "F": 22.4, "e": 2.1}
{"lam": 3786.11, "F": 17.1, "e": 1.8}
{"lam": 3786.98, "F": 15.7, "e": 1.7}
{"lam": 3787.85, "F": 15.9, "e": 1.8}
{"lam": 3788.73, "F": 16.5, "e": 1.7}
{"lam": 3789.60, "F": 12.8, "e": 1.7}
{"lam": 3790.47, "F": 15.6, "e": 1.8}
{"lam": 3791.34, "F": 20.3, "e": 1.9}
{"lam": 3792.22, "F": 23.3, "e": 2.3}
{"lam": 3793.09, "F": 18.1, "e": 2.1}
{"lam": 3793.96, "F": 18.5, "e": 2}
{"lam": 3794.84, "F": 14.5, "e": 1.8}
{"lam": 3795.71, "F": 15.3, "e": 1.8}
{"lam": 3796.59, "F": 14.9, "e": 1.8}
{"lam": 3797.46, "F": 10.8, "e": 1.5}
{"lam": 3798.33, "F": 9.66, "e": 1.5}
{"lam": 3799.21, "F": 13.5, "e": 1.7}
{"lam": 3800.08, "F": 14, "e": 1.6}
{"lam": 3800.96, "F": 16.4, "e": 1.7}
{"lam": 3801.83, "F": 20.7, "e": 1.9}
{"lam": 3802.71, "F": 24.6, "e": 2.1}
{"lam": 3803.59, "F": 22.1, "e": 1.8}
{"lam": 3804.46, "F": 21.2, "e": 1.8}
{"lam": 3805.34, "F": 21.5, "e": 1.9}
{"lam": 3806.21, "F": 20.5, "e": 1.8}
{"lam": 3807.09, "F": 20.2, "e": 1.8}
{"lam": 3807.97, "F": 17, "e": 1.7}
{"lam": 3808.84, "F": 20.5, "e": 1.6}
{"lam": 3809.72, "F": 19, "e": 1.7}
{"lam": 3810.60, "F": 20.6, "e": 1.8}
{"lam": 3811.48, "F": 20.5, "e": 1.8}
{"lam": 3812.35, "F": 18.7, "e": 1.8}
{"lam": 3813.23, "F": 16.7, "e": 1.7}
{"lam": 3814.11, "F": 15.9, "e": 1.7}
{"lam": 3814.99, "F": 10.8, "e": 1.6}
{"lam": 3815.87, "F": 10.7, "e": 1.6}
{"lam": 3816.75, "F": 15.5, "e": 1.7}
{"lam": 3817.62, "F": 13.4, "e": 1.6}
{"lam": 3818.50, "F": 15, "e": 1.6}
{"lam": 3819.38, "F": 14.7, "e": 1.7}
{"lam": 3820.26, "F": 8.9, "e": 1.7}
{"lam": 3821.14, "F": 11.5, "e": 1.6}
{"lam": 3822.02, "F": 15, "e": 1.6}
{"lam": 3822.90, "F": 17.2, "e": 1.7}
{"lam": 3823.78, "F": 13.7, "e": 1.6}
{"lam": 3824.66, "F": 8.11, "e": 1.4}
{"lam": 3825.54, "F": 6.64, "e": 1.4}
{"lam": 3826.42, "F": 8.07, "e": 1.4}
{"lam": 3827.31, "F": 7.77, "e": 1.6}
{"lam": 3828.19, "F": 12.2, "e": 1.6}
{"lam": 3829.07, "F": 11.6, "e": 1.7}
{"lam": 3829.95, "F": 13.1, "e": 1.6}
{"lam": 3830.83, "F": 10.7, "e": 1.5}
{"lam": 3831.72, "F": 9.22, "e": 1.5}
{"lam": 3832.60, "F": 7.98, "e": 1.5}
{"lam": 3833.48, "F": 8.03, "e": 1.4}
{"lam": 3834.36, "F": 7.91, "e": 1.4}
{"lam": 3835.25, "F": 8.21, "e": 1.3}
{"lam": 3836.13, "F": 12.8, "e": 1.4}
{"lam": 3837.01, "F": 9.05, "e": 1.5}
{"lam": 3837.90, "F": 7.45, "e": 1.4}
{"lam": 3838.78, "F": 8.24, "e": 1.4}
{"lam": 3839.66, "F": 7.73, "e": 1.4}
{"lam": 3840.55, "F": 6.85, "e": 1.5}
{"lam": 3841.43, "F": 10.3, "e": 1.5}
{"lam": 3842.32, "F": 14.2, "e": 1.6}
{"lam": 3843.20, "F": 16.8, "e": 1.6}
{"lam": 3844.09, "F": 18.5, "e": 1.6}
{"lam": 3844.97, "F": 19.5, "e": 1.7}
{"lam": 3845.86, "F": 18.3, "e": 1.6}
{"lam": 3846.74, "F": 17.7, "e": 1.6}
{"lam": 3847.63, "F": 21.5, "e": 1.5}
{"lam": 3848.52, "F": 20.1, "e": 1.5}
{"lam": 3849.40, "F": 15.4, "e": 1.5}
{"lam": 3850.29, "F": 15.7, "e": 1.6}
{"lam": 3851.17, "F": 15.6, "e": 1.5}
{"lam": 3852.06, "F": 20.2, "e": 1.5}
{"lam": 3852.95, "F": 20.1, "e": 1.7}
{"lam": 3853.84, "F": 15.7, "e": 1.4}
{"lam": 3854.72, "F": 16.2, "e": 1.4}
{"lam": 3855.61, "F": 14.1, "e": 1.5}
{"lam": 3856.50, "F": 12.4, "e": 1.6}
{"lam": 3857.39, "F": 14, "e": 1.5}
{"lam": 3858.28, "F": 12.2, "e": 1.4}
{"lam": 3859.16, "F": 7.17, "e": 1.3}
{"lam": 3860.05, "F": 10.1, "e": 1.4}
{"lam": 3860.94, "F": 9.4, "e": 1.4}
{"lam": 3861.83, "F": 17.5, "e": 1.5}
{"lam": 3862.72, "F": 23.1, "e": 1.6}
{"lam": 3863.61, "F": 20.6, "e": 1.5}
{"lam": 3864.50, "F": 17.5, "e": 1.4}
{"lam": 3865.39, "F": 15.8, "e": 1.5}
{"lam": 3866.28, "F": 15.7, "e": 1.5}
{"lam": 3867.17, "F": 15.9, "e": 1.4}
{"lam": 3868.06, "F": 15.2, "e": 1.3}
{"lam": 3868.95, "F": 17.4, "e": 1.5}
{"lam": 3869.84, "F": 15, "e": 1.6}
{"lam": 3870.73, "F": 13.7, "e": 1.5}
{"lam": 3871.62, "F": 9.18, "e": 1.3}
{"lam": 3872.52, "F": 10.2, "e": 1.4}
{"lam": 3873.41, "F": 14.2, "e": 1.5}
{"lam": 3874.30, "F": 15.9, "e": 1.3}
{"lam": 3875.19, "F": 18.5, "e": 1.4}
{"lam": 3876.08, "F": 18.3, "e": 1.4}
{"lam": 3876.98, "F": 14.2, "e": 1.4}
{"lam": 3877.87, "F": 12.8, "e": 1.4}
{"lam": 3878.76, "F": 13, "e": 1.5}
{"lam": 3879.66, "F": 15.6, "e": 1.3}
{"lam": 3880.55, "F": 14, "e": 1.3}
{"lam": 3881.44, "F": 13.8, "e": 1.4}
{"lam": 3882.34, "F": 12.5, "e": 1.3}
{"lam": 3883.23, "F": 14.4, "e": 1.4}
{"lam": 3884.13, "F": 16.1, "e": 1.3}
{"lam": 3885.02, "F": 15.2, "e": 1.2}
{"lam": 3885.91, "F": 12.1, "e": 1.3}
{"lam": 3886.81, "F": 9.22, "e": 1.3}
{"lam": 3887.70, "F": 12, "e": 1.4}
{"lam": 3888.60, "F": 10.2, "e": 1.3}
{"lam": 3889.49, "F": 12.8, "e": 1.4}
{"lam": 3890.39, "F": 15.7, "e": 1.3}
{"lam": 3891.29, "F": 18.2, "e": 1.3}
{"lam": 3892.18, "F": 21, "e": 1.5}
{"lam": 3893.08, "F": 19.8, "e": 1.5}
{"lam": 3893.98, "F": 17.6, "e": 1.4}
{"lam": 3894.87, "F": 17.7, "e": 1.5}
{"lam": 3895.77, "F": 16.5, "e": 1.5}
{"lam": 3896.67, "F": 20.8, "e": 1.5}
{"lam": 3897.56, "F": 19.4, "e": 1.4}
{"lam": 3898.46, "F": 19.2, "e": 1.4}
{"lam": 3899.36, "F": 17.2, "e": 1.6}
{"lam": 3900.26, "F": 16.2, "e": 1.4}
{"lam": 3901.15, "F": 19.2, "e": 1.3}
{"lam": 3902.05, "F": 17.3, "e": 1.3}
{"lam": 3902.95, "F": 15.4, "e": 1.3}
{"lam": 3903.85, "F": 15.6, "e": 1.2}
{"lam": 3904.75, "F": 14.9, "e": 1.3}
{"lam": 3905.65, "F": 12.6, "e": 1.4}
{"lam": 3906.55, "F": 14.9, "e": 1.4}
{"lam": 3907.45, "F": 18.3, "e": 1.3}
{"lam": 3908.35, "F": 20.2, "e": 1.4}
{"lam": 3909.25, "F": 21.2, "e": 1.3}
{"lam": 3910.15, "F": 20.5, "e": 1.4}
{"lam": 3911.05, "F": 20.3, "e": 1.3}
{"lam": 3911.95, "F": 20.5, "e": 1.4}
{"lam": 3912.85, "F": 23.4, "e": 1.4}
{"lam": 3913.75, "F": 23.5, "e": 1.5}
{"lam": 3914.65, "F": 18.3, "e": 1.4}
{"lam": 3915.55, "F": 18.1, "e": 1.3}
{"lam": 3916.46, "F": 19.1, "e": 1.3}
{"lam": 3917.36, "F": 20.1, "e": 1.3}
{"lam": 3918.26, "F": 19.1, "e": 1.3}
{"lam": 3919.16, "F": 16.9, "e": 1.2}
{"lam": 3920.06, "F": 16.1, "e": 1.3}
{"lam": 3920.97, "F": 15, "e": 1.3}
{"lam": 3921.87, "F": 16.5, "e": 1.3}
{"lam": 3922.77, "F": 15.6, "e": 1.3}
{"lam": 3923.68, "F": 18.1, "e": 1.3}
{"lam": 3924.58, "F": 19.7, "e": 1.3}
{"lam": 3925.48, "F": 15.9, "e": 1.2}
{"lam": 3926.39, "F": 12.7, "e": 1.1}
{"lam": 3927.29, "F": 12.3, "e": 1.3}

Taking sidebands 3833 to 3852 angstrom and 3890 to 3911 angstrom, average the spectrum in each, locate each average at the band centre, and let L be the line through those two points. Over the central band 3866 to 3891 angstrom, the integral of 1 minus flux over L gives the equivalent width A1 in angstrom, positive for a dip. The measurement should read 3.2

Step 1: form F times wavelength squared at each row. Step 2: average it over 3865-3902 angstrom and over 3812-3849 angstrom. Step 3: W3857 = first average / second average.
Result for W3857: 1.27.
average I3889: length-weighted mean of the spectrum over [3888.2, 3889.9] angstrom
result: 11.5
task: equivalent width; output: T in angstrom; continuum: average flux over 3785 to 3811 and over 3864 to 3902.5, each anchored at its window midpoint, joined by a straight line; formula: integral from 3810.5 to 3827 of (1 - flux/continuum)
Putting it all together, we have 3.49 angstrom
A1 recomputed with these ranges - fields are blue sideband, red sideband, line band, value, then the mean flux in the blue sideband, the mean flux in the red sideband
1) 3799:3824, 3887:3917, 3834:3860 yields 5.1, 17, 17.7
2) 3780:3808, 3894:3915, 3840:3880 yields 6.9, 18.7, 18.4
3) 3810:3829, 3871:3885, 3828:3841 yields 4.1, 13.4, 14.2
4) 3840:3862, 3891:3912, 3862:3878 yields 0.4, 15.1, 18.1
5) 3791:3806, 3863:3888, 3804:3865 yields 7.3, 17.6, 14.6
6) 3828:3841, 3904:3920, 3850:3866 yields -4.2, 9.35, 18.8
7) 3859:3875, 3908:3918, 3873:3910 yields 3.8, 14.8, 20.5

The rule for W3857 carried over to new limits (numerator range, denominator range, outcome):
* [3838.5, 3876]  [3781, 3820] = 0.87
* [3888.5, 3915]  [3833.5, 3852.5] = 1.35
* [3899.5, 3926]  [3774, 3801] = 1.02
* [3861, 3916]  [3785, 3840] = 1.18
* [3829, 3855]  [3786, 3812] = 0.78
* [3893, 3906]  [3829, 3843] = 1.85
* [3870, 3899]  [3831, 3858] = 1.13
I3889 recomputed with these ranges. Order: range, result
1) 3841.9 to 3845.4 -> 17.3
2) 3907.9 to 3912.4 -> 20.5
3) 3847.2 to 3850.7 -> 18.2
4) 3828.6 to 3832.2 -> 11.1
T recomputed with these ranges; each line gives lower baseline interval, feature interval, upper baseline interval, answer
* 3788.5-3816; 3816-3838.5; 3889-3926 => 8.5 angstrom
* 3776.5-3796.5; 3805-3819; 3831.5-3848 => -1.0 angstrom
